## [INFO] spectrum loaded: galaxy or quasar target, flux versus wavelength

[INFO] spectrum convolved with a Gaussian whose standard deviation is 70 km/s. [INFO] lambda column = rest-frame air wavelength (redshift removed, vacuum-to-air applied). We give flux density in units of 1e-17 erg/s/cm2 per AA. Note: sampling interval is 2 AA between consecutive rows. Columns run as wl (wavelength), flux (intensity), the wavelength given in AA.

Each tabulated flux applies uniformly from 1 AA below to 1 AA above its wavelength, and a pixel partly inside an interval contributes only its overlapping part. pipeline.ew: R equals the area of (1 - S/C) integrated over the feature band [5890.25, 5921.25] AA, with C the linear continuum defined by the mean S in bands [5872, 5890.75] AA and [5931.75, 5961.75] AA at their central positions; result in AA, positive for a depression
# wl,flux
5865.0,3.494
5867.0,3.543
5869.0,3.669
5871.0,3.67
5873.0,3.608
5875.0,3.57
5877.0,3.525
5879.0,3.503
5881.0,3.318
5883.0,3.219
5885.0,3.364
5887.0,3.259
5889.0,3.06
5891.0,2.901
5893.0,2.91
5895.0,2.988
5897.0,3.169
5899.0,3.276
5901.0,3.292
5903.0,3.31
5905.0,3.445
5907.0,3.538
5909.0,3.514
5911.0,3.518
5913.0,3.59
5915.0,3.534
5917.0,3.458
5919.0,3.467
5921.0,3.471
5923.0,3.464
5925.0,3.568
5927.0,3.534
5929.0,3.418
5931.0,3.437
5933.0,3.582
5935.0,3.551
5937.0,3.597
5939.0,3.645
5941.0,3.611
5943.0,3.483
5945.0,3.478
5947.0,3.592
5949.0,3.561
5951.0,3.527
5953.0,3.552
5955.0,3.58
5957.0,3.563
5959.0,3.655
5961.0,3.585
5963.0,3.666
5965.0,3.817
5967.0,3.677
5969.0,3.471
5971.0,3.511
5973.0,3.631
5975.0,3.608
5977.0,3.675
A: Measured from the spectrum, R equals 0.9 AA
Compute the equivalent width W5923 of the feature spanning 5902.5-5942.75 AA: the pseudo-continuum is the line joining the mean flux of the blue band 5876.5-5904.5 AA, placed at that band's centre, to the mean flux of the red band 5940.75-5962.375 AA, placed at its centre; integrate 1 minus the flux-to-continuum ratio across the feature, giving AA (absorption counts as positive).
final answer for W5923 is -1.36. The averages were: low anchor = 3.22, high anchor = 3.56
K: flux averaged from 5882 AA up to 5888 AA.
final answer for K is 3.28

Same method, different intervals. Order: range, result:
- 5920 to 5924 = 3.47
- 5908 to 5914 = 3.54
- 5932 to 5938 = 3.58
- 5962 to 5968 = 3.72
